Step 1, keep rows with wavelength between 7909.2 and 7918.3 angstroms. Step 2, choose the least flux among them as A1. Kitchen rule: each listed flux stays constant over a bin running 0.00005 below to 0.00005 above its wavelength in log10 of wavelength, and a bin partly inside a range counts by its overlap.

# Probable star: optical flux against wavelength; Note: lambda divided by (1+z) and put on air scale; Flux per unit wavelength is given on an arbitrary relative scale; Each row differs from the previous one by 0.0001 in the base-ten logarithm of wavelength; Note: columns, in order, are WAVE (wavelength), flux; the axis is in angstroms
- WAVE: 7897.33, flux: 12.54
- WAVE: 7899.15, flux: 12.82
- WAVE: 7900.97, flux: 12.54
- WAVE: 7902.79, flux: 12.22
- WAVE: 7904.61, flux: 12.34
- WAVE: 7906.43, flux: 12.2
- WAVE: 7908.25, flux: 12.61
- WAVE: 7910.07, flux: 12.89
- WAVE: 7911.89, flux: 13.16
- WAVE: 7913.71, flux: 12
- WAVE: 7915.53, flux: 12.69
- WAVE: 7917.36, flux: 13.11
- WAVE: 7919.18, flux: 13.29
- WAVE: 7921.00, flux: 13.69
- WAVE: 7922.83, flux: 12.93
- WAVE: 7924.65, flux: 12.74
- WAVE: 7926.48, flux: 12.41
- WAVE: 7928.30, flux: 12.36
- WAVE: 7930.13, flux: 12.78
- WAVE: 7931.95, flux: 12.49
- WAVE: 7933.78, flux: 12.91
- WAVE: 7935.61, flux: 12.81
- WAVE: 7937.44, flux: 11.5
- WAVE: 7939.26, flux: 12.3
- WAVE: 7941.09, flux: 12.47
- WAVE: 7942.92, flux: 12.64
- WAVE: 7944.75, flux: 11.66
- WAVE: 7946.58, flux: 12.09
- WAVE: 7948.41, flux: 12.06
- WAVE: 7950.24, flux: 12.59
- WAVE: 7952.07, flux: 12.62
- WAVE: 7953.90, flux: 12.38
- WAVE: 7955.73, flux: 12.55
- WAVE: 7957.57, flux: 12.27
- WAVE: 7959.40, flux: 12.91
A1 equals 12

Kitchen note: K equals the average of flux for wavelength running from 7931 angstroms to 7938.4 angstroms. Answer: 12.4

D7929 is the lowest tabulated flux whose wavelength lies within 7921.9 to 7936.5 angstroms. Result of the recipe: 12.36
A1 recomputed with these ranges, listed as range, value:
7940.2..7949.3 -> 11.66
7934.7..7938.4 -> 11.5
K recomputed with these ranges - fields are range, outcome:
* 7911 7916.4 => 12.6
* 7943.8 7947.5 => 11.9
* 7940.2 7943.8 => 12.6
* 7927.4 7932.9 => 12.5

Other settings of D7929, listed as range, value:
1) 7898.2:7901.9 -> 12.54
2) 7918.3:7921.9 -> 13.29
